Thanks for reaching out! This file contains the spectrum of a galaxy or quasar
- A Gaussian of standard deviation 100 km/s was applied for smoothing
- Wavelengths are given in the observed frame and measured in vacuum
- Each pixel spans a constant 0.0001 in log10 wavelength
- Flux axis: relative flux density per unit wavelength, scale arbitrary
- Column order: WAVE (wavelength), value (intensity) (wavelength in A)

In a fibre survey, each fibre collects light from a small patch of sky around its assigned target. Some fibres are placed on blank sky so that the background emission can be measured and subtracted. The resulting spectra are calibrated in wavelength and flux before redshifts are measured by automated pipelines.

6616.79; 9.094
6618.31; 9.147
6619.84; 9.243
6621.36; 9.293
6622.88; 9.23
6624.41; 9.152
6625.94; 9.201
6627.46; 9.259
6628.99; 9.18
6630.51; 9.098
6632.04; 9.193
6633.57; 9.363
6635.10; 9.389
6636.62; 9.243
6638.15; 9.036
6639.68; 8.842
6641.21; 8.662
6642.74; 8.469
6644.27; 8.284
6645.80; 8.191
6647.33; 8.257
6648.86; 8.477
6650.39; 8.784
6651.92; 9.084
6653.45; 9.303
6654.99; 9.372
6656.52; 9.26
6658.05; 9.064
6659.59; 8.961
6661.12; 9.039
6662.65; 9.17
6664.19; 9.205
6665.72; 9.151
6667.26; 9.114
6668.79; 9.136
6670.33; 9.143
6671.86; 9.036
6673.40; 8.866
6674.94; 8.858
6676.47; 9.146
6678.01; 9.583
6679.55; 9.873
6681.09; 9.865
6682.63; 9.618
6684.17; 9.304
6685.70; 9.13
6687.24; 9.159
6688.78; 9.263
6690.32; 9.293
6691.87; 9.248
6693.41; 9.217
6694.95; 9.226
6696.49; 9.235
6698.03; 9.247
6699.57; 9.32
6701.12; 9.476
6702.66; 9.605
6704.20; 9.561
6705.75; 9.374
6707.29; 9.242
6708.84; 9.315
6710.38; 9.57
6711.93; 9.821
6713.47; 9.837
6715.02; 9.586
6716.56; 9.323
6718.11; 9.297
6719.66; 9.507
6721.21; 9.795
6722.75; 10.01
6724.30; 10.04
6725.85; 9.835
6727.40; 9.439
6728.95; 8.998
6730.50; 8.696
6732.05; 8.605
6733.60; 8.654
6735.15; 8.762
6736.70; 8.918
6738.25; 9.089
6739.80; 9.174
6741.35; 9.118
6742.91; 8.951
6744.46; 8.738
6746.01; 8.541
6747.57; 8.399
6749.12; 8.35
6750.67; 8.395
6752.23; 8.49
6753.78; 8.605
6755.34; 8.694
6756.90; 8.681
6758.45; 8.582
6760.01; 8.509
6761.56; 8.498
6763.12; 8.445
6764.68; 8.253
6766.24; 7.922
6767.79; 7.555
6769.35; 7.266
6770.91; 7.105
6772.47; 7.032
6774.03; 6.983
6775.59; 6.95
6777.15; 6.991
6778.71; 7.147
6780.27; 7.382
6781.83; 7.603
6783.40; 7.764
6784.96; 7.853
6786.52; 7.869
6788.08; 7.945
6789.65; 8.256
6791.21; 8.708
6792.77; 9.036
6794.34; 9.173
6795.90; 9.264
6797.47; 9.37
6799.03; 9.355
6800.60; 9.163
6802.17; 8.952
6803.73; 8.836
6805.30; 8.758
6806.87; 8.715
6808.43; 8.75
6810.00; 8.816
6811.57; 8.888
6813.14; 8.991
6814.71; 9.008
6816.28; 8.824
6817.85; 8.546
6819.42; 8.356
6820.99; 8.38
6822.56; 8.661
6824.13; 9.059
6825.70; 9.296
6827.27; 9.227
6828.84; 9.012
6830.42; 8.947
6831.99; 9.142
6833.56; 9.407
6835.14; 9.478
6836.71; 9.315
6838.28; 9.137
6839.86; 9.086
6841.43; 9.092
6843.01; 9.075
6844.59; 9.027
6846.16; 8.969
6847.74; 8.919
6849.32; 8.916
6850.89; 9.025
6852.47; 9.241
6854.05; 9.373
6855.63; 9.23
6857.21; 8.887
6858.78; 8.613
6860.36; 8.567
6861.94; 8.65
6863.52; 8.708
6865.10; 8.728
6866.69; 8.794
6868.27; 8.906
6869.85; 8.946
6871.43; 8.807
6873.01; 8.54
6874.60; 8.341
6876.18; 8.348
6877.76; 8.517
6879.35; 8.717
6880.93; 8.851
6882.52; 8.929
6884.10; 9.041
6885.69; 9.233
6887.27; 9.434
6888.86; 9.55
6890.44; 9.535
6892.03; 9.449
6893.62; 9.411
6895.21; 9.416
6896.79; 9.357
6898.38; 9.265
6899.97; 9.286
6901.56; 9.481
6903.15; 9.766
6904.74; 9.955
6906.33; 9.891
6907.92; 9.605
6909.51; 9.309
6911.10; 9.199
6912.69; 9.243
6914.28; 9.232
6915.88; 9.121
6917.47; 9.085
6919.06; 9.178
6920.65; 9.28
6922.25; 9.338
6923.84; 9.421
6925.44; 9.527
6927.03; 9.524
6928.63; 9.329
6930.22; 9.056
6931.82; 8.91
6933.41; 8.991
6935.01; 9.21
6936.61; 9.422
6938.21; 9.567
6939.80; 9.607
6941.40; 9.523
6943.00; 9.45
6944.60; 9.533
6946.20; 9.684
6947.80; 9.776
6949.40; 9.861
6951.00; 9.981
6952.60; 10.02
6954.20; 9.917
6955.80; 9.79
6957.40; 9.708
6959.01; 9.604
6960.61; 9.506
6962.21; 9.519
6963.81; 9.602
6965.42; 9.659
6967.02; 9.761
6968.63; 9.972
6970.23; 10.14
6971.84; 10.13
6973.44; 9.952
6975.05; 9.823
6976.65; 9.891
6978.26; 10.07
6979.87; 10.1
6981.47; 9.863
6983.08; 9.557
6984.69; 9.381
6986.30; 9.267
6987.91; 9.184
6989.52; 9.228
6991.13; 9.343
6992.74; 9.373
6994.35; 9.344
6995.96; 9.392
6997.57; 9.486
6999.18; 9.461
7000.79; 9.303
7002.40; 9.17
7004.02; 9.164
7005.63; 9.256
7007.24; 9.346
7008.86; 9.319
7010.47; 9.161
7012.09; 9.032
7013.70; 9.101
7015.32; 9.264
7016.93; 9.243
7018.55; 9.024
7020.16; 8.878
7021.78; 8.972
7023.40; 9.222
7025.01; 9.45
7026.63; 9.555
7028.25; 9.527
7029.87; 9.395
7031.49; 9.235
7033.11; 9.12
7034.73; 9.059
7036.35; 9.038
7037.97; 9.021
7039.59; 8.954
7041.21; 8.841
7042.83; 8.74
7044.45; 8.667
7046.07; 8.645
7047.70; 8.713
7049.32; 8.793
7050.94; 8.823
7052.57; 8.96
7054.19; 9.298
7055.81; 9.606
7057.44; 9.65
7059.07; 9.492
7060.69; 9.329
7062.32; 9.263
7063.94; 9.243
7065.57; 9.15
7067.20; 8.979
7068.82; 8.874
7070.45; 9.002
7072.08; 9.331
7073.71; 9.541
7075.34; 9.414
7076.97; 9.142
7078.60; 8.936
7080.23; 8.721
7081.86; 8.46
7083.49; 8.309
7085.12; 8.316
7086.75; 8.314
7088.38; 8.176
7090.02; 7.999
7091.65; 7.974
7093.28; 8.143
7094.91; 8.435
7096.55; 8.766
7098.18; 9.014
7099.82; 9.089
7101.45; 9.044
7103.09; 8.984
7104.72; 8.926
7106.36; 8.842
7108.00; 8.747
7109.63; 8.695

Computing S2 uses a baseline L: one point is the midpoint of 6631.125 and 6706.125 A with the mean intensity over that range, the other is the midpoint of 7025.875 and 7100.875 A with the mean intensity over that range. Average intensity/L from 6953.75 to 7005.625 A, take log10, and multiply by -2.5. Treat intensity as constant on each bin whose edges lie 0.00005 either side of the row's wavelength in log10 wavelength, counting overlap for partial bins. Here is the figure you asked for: -0.07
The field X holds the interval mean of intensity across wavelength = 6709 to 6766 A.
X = 9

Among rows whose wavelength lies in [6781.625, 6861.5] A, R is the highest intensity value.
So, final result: 9.478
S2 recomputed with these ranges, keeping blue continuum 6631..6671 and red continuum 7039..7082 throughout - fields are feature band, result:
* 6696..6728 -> -0.07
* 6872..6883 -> 0.05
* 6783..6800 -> 0.05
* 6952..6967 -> -0.08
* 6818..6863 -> 0.00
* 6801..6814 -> 0.02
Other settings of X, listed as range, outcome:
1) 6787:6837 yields 8.92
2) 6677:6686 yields 9.57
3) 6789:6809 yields 8.96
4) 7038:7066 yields 9.07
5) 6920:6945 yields 9.35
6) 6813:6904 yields 9.02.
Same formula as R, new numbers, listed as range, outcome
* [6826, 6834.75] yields 9.407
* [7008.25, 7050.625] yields 9.555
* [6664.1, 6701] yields 9.873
